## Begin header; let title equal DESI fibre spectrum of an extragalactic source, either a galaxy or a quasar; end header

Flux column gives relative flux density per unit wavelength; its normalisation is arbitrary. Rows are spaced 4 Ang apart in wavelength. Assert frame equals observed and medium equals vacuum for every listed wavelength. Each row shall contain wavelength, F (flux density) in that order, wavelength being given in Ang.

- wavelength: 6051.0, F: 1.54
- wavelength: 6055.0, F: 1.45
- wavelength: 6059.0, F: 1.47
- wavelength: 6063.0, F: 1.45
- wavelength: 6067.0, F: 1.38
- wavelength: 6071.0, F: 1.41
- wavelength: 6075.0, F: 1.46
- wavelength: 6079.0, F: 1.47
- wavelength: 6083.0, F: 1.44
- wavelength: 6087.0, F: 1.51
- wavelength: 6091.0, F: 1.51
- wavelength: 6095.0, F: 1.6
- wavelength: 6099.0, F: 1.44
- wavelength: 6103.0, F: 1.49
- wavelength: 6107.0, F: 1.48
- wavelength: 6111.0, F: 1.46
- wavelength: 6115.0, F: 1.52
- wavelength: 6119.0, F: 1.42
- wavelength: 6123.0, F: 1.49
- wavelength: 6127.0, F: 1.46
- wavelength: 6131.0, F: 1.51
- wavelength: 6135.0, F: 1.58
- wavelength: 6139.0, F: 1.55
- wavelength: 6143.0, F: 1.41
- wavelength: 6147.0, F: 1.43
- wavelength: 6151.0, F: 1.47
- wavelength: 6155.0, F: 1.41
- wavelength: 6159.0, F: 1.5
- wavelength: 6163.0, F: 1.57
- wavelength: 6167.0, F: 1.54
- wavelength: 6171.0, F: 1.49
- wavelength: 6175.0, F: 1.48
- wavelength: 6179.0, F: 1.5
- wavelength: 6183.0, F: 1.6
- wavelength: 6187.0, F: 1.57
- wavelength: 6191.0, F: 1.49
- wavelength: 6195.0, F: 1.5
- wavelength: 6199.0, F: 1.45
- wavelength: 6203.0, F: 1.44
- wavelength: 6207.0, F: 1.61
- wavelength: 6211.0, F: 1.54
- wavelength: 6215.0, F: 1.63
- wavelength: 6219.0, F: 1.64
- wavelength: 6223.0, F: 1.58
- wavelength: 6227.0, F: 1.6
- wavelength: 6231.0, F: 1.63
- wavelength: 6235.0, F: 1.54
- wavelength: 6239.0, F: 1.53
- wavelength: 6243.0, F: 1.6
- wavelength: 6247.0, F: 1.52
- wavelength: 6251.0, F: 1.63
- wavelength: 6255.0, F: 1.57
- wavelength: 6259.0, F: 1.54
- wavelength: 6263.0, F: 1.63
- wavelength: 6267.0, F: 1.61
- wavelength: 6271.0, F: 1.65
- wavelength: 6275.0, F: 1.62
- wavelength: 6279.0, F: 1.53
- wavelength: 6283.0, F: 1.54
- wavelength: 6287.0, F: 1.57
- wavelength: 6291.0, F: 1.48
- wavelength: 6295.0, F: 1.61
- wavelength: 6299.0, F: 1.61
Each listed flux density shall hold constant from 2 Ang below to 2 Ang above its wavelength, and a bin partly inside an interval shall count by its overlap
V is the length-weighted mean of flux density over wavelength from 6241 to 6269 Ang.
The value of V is 1.59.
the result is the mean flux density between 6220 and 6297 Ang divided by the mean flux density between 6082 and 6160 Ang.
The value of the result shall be 1.1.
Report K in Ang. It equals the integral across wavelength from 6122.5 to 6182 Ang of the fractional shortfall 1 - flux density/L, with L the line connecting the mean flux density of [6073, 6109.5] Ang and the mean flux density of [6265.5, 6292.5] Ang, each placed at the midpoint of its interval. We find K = 0.8 Ang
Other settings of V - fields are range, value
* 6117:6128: 1.46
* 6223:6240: 1.58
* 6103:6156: 1.48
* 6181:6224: 1.55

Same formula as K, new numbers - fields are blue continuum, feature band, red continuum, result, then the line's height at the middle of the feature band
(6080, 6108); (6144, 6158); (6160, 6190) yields 0.8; 1.52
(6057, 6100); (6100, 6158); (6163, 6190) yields 0.9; 1.5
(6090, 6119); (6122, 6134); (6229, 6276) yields 0.1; 1.51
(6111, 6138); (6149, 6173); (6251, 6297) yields 0.3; 1.52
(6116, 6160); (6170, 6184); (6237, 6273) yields 0.0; 1.51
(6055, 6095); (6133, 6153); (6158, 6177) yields 0.2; 1.5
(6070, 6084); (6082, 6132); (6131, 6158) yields -0.9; 1.46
